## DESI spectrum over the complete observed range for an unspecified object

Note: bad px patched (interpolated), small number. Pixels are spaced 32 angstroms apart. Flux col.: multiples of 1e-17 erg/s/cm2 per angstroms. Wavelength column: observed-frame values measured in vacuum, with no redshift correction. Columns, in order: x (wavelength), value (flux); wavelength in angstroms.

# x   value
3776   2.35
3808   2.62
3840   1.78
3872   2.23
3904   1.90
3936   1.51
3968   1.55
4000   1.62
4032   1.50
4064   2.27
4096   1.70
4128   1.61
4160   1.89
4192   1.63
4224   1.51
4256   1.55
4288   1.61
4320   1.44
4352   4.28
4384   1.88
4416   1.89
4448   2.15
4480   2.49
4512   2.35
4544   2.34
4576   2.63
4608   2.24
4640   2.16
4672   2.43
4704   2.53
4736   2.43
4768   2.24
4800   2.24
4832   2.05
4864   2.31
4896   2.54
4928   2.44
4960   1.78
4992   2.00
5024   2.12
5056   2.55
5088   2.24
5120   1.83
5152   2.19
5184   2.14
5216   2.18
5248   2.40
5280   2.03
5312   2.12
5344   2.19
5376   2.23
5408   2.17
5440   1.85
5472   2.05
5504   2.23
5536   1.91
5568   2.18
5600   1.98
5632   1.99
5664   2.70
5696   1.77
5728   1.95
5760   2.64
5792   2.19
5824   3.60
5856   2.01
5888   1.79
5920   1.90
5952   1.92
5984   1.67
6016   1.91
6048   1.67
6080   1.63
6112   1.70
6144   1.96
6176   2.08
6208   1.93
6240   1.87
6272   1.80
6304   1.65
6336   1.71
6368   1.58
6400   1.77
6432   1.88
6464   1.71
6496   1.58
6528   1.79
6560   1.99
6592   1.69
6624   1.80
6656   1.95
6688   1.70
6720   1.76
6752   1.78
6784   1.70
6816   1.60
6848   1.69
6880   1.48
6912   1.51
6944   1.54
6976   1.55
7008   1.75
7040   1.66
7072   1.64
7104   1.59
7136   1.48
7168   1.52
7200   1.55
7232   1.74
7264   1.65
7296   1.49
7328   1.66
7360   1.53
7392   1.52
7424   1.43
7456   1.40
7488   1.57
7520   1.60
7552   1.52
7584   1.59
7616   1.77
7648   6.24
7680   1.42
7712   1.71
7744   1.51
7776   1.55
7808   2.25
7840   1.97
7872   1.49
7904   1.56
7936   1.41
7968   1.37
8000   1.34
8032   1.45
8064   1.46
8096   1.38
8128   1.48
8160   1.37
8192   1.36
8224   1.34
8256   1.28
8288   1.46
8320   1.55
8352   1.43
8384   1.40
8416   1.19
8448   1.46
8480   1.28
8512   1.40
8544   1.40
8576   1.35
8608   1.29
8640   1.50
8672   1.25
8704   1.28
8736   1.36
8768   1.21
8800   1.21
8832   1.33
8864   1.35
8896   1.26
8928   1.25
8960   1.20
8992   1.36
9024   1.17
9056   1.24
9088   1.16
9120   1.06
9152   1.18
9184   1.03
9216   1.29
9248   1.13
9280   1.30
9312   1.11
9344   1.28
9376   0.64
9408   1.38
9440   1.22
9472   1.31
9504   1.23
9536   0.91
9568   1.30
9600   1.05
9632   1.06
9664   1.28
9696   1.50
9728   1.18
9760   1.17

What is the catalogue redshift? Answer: 0.164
